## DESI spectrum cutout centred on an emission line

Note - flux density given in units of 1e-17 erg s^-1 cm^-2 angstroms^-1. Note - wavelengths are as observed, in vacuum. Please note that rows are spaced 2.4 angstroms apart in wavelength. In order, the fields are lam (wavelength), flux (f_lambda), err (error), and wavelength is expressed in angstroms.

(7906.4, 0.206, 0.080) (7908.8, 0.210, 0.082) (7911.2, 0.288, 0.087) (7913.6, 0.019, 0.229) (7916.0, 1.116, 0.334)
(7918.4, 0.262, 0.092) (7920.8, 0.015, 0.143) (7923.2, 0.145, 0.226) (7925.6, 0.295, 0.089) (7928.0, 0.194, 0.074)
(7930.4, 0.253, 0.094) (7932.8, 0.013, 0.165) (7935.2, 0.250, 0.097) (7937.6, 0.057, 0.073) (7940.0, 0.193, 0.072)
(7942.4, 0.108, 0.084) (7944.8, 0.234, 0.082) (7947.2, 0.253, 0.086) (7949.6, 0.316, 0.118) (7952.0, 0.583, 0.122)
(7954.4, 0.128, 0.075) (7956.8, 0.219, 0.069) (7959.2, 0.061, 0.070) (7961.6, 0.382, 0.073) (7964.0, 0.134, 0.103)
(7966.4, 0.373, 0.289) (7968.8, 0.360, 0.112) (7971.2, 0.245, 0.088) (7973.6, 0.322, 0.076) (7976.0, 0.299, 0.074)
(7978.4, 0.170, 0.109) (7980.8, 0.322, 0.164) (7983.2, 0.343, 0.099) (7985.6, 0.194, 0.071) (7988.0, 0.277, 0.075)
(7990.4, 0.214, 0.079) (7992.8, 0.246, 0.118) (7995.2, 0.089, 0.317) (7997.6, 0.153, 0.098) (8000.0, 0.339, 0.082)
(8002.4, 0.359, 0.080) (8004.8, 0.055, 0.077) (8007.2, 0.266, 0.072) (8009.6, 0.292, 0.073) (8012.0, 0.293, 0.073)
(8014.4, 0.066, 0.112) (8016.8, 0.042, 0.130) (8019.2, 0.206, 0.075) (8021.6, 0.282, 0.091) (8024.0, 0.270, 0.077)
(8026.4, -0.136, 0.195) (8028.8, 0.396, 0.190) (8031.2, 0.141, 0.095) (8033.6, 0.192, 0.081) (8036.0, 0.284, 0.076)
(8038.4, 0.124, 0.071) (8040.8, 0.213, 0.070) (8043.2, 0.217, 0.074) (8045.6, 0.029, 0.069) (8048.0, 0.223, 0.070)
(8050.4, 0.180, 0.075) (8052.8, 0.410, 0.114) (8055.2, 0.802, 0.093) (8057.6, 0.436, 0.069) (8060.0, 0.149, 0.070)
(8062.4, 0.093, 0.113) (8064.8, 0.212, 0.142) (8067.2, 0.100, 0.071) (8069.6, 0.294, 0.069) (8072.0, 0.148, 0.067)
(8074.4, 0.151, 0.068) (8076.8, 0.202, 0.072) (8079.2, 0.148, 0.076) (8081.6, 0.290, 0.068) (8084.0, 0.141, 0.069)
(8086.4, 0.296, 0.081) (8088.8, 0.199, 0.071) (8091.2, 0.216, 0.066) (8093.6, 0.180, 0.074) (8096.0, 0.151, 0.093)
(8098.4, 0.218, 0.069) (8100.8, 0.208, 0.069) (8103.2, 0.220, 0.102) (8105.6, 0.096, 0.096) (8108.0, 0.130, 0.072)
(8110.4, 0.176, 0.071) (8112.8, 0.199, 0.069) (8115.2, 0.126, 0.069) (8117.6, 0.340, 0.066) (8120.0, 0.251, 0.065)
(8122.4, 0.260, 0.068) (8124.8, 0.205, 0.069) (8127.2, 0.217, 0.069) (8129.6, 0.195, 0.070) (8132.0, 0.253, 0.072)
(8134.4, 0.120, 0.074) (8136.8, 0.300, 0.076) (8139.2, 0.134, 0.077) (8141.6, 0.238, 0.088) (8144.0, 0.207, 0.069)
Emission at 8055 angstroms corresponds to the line H-gamma 4340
